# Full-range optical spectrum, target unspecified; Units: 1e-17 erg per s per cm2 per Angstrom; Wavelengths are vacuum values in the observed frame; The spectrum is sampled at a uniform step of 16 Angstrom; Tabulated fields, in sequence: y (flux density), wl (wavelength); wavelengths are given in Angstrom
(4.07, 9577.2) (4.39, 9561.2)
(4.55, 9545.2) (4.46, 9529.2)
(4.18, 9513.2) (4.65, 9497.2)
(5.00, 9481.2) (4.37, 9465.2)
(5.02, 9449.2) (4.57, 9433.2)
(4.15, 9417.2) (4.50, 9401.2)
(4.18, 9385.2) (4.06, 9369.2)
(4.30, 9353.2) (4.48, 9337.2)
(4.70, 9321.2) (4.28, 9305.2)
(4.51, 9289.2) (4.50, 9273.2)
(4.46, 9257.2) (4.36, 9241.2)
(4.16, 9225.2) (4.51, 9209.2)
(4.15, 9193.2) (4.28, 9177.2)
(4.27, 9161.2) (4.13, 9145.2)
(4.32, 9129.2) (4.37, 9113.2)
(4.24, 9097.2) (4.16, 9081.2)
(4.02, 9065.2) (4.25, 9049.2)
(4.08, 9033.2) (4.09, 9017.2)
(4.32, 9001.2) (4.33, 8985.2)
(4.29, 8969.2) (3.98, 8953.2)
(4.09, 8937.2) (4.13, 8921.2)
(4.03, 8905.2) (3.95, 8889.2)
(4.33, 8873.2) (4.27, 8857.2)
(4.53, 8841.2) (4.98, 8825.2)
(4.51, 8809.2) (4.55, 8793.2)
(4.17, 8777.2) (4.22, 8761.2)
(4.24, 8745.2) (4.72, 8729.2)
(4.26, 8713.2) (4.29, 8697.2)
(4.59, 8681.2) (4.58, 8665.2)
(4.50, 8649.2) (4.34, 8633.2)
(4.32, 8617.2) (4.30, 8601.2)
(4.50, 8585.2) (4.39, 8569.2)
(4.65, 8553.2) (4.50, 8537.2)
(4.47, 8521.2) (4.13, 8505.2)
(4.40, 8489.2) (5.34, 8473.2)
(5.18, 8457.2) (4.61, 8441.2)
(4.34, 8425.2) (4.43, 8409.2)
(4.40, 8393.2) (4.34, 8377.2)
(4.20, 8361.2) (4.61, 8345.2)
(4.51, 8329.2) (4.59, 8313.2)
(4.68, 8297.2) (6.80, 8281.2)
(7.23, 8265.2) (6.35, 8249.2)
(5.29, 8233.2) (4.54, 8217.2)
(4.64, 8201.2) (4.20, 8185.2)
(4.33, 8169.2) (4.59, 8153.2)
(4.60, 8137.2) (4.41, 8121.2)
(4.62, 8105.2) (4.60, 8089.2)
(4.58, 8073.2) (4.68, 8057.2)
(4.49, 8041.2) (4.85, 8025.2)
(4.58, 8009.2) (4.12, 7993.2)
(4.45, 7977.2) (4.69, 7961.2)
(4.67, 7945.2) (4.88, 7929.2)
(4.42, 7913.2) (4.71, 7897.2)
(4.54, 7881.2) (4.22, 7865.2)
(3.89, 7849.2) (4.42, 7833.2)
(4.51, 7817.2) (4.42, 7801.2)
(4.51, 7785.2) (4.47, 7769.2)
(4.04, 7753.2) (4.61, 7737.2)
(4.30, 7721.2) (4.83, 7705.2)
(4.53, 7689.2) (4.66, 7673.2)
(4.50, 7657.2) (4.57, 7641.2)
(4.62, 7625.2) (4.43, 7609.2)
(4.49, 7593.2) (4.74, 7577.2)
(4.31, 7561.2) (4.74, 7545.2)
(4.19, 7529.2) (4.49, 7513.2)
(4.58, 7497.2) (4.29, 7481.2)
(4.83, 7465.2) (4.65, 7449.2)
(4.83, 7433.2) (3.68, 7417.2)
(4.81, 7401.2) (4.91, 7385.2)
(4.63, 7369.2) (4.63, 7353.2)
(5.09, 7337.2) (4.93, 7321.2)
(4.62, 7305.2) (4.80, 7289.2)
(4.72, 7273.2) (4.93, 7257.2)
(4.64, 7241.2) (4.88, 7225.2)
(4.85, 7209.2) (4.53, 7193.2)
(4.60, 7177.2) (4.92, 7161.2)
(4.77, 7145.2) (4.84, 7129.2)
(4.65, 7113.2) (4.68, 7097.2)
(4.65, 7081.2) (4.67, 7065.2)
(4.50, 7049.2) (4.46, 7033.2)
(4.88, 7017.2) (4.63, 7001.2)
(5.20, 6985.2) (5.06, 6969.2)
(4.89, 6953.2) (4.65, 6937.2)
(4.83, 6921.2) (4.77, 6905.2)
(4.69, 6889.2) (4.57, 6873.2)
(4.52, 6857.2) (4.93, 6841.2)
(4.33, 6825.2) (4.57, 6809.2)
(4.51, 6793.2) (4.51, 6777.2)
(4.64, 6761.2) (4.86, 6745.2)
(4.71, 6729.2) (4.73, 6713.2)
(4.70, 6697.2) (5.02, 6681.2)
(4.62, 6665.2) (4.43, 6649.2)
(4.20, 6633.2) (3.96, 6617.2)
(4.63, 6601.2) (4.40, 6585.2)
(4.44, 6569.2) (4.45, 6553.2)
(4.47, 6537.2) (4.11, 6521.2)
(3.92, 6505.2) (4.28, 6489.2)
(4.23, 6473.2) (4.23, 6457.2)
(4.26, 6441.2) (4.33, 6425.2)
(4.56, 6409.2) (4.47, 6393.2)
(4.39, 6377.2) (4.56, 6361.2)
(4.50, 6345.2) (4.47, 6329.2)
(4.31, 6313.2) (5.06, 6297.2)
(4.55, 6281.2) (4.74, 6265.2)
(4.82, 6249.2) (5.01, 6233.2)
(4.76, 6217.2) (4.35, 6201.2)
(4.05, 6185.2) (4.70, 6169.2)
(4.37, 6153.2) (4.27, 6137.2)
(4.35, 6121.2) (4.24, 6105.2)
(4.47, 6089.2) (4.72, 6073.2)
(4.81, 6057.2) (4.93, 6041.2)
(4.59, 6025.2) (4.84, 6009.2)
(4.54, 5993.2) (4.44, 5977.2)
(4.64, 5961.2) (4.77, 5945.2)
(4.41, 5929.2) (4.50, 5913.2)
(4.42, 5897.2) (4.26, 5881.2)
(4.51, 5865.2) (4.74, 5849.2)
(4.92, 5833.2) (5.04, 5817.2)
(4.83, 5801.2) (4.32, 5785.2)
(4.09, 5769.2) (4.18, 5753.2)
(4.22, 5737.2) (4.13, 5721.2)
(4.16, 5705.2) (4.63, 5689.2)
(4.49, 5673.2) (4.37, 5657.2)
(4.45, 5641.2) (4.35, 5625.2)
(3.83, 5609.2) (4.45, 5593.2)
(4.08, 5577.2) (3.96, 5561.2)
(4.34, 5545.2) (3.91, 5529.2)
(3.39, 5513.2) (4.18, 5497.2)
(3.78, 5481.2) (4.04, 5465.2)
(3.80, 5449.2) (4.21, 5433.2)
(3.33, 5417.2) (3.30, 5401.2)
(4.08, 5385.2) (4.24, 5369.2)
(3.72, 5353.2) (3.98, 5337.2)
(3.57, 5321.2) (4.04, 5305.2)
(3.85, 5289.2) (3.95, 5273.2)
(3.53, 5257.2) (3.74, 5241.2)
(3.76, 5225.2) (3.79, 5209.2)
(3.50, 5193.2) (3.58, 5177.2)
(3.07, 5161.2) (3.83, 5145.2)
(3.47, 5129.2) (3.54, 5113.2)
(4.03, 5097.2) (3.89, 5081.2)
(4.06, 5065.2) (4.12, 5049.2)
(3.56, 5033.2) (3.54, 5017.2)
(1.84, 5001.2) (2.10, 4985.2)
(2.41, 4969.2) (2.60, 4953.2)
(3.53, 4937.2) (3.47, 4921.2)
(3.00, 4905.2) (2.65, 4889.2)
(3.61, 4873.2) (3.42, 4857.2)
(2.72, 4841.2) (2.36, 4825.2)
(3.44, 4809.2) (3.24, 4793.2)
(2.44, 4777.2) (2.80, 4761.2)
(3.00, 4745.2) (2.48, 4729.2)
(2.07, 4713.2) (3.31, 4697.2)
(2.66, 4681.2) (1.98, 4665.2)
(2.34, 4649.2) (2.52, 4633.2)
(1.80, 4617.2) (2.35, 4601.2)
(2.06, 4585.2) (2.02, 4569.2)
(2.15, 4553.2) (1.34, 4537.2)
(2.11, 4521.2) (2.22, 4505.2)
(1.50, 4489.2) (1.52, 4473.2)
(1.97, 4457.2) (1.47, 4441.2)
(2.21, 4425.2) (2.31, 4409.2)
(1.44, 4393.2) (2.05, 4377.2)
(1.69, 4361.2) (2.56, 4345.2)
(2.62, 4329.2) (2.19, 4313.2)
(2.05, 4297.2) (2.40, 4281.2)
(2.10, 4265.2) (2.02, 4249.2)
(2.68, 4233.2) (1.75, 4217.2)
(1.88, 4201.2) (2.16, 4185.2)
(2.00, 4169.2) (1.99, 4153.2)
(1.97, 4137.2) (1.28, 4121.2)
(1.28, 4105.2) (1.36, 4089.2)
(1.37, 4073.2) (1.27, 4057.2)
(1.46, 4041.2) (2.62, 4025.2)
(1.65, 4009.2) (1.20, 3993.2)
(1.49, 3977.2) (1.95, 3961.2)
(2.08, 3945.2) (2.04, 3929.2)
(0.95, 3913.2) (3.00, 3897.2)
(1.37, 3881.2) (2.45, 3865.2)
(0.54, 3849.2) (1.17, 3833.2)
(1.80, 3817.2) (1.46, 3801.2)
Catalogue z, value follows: 0.258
